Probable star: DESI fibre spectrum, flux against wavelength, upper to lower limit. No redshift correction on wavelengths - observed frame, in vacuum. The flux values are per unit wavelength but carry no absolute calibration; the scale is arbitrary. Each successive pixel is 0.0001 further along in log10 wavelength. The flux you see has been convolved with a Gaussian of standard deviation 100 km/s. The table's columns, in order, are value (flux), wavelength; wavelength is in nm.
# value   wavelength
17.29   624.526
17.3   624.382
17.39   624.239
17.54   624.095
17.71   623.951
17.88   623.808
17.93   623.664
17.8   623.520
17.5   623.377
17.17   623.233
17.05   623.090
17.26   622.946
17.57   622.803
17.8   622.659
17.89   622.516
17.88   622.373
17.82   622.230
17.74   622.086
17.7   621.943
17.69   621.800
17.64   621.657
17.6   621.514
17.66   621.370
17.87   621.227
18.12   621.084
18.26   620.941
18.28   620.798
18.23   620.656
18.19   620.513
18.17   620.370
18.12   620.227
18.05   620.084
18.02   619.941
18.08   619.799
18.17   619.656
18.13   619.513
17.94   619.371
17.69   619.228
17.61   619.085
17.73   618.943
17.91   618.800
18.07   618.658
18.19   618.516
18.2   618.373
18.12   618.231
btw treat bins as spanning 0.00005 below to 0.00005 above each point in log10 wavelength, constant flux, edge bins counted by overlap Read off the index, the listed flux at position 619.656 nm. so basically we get 18.17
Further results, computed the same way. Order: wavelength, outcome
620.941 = 18.26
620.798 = 18.28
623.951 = 17.71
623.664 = 17.93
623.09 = 17.05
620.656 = 18.23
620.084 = 18.05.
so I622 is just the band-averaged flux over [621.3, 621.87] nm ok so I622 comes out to 17.6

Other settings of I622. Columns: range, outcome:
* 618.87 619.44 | 17.7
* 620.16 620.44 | 18.1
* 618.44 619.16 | 17.9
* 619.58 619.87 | 18.1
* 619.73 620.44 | 18.1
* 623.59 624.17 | 17.7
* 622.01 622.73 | 17.8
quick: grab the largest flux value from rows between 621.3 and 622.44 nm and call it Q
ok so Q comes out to 17.88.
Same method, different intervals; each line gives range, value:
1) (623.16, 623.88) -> 17.93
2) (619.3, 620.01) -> 18.17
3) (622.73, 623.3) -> 17.57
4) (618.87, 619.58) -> 18.13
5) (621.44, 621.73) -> 17.64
